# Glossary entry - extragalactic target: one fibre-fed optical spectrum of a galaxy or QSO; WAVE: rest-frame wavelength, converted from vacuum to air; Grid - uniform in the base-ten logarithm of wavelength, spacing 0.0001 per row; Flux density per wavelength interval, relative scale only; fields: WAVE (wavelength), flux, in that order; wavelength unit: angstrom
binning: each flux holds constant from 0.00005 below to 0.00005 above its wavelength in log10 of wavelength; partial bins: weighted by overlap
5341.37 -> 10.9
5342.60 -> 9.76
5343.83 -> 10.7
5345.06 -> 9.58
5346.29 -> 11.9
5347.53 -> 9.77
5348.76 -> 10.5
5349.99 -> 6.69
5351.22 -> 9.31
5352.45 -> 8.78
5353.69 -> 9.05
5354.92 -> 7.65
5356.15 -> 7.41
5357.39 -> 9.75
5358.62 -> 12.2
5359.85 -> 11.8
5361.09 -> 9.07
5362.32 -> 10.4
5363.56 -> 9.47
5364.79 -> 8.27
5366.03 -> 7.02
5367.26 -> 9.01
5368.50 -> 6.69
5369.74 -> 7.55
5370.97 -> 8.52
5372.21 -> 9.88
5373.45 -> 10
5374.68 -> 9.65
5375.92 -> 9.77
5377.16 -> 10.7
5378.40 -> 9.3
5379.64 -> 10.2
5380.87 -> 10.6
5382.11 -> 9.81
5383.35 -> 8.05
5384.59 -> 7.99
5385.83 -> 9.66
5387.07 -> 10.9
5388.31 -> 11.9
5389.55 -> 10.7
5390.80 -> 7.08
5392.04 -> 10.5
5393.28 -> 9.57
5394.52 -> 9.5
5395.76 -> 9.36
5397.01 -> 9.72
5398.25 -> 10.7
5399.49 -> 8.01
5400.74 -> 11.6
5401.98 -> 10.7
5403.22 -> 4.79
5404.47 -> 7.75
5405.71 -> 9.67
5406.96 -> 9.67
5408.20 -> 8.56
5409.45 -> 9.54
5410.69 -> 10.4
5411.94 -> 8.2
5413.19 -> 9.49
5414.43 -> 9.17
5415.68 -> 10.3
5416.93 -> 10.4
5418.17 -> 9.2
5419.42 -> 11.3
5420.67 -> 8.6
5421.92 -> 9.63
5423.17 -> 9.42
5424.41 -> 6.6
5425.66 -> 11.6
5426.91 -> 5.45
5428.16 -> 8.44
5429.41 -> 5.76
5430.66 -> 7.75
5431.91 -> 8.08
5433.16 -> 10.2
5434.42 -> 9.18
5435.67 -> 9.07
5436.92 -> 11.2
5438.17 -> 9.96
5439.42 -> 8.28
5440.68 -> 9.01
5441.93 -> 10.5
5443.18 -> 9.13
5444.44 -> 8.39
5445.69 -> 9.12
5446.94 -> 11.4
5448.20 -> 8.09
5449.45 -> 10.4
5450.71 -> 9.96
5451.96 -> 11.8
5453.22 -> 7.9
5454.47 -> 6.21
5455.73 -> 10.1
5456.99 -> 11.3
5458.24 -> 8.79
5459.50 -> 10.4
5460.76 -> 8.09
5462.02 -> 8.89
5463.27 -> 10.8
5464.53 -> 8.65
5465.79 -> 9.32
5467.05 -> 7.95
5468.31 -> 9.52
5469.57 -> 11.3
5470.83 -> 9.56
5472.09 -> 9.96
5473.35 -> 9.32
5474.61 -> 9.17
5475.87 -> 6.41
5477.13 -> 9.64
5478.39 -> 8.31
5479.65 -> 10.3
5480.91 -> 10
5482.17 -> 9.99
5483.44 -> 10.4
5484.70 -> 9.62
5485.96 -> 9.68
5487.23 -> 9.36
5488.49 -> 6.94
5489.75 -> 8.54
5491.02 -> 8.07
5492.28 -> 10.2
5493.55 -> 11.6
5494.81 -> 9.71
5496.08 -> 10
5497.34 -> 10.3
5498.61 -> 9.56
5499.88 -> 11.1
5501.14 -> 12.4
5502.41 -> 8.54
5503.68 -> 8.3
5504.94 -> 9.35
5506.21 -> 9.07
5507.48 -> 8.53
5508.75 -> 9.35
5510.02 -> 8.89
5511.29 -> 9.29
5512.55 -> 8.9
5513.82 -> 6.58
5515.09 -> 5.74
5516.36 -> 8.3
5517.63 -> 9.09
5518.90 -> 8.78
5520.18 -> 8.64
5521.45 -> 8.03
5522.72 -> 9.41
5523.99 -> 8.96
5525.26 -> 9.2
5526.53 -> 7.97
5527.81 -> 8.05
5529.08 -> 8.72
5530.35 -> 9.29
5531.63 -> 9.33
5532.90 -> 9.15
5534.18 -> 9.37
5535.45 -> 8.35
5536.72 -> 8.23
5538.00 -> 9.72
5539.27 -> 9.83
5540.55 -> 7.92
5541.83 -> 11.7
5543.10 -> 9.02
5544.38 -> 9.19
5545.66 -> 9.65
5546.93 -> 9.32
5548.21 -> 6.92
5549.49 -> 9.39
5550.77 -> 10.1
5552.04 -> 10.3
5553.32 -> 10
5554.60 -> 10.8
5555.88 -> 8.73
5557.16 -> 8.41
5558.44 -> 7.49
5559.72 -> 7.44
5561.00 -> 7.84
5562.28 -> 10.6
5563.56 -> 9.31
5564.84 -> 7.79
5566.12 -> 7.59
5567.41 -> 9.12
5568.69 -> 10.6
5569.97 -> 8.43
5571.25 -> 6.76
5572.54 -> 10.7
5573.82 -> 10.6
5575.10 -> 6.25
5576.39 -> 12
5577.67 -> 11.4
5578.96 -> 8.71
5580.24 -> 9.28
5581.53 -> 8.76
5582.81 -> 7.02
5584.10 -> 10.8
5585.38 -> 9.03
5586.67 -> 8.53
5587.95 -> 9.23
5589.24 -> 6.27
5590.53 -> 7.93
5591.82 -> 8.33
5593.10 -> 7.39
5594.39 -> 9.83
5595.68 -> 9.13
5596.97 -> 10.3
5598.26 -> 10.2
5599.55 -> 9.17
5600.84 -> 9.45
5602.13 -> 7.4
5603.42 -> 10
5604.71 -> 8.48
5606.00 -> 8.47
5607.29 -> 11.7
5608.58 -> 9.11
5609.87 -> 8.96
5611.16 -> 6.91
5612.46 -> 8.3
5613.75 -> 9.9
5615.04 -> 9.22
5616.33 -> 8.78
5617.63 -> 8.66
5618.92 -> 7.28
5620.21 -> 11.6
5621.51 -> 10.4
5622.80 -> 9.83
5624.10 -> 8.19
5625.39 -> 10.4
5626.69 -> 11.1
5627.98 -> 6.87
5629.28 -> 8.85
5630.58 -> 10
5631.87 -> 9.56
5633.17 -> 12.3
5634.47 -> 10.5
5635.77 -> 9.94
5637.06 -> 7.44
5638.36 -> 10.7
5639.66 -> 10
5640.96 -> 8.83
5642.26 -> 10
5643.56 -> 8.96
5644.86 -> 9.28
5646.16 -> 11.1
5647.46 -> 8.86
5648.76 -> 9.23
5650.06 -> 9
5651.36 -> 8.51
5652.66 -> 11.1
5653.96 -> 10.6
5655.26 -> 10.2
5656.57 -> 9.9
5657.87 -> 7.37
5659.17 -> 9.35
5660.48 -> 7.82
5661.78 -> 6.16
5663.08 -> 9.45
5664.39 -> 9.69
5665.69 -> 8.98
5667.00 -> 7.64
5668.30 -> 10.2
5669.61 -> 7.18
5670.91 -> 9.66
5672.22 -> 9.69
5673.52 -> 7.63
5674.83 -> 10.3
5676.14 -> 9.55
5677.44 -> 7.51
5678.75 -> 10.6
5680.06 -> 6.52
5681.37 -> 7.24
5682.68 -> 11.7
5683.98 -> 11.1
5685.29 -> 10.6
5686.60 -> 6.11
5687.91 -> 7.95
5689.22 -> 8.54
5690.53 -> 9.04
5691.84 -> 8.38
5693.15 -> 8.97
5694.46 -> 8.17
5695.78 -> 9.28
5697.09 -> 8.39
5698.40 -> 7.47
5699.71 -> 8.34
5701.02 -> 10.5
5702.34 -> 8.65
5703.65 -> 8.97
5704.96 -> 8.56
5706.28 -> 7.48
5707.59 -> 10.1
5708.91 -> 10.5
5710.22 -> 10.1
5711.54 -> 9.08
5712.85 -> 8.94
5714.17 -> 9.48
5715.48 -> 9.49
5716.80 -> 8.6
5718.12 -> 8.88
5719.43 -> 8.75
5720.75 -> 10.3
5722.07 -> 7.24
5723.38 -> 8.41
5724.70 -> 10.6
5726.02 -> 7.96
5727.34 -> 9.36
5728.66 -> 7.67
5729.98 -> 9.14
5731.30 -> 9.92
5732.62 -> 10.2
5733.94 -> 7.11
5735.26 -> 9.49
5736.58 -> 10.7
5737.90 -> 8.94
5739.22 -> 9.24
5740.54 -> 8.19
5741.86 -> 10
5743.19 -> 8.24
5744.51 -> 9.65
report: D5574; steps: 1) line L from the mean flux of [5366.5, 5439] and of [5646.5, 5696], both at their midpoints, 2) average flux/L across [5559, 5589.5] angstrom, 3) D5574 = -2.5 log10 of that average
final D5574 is 0.01 mag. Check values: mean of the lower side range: 9.25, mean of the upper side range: 8.95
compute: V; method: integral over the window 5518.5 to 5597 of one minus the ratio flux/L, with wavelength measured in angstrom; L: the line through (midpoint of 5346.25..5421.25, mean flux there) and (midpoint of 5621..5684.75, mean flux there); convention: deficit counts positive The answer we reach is 3.14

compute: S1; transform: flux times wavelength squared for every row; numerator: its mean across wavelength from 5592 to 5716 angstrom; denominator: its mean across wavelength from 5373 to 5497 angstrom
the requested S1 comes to 1.1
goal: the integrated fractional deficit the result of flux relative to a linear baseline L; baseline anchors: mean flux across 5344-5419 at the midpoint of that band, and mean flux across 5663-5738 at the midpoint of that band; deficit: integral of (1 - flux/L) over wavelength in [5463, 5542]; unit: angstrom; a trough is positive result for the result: 0.74 angstrom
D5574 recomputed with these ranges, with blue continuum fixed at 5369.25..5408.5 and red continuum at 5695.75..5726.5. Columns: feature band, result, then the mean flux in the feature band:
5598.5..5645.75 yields -0.027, 9.36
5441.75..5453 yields -0.044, 9.77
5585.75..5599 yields 0.055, 8.72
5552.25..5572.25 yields 0.051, 8.79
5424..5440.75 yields 0.094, 8.62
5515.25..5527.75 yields 0.087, 8.56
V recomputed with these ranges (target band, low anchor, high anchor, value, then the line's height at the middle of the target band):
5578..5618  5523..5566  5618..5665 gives 1.5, 9.26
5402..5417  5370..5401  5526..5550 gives 0.9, 9.59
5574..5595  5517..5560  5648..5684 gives 0.5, 9.03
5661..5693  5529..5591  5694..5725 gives 0.7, 9.01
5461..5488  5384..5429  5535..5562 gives -0.6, 9.21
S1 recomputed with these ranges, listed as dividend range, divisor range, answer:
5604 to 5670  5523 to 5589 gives 1.05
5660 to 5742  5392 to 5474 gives 1.06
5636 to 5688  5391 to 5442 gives 1.09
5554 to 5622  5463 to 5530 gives 1.02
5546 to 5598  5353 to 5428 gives 1.03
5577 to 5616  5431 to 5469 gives 1.01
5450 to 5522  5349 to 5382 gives 1.05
